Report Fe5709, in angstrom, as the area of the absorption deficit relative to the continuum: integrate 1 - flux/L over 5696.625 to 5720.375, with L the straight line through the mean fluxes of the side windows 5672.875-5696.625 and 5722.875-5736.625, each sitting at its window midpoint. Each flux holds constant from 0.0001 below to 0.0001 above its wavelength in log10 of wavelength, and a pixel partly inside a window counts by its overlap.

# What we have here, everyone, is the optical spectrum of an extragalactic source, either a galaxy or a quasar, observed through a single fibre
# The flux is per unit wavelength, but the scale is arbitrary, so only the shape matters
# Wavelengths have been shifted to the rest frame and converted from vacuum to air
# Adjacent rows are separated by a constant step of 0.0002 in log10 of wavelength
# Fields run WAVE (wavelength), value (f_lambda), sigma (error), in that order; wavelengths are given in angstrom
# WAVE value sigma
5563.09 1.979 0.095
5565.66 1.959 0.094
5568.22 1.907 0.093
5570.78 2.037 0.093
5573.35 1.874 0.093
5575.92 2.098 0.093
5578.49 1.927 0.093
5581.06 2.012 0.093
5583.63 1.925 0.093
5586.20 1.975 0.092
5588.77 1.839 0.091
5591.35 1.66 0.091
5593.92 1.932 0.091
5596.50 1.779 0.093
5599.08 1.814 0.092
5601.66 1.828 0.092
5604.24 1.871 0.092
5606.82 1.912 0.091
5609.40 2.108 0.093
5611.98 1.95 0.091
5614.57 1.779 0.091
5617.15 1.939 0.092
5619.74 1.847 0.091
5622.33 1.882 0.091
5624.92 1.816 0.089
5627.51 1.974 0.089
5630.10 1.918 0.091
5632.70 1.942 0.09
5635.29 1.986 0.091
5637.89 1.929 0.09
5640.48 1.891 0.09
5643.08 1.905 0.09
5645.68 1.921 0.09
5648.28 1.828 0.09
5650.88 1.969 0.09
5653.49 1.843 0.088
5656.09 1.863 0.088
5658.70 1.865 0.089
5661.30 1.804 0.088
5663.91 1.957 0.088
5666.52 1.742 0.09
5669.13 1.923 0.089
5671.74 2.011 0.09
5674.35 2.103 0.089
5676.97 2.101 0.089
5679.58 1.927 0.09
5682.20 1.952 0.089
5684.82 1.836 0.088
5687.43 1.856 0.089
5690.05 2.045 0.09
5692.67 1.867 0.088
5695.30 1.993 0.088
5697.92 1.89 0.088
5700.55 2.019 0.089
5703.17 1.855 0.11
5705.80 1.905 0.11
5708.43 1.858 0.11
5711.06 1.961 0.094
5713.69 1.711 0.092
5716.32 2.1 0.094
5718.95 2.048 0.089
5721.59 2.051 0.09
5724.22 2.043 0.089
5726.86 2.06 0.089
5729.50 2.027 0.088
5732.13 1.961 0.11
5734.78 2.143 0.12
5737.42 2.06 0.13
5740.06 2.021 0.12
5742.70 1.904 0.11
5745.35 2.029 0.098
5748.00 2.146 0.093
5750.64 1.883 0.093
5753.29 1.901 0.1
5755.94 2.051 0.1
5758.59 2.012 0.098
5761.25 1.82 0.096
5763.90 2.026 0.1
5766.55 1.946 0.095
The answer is 1.0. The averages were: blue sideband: 1.96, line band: 1.93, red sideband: 2.05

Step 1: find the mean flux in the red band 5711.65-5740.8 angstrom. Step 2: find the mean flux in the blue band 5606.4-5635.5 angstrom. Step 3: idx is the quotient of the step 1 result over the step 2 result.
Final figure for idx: 1.05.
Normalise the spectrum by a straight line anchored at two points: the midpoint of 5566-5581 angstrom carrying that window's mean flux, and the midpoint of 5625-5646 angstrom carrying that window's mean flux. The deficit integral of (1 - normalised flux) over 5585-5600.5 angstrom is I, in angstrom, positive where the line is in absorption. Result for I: 0.99 angstrom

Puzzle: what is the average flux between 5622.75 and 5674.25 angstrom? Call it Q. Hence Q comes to 1.9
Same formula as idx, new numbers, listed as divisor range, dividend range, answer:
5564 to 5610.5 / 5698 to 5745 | 1.04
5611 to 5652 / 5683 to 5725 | 1.02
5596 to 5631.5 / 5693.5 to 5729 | 1.04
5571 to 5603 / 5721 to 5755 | 1.07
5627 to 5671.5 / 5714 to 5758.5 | 1.06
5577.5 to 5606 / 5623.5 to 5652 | 1.02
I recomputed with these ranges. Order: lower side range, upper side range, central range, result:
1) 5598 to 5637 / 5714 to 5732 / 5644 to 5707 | 1.73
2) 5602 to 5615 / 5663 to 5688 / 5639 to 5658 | 0.48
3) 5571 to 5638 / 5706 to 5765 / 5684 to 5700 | 0.33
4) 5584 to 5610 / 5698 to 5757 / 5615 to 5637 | -0.16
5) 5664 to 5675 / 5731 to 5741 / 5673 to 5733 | 0.86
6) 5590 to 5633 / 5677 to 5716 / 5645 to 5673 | 0.24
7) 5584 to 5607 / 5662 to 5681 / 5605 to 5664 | 0.00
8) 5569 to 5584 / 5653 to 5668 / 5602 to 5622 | 0.15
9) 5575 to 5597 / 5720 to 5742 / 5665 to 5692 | 0.61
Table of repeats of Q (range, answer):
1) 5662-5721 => 1.94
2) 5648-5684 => 1.92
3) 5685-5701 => 1.93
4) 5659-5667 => 1.85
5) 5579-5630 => 1.89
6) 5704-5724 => 1.95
